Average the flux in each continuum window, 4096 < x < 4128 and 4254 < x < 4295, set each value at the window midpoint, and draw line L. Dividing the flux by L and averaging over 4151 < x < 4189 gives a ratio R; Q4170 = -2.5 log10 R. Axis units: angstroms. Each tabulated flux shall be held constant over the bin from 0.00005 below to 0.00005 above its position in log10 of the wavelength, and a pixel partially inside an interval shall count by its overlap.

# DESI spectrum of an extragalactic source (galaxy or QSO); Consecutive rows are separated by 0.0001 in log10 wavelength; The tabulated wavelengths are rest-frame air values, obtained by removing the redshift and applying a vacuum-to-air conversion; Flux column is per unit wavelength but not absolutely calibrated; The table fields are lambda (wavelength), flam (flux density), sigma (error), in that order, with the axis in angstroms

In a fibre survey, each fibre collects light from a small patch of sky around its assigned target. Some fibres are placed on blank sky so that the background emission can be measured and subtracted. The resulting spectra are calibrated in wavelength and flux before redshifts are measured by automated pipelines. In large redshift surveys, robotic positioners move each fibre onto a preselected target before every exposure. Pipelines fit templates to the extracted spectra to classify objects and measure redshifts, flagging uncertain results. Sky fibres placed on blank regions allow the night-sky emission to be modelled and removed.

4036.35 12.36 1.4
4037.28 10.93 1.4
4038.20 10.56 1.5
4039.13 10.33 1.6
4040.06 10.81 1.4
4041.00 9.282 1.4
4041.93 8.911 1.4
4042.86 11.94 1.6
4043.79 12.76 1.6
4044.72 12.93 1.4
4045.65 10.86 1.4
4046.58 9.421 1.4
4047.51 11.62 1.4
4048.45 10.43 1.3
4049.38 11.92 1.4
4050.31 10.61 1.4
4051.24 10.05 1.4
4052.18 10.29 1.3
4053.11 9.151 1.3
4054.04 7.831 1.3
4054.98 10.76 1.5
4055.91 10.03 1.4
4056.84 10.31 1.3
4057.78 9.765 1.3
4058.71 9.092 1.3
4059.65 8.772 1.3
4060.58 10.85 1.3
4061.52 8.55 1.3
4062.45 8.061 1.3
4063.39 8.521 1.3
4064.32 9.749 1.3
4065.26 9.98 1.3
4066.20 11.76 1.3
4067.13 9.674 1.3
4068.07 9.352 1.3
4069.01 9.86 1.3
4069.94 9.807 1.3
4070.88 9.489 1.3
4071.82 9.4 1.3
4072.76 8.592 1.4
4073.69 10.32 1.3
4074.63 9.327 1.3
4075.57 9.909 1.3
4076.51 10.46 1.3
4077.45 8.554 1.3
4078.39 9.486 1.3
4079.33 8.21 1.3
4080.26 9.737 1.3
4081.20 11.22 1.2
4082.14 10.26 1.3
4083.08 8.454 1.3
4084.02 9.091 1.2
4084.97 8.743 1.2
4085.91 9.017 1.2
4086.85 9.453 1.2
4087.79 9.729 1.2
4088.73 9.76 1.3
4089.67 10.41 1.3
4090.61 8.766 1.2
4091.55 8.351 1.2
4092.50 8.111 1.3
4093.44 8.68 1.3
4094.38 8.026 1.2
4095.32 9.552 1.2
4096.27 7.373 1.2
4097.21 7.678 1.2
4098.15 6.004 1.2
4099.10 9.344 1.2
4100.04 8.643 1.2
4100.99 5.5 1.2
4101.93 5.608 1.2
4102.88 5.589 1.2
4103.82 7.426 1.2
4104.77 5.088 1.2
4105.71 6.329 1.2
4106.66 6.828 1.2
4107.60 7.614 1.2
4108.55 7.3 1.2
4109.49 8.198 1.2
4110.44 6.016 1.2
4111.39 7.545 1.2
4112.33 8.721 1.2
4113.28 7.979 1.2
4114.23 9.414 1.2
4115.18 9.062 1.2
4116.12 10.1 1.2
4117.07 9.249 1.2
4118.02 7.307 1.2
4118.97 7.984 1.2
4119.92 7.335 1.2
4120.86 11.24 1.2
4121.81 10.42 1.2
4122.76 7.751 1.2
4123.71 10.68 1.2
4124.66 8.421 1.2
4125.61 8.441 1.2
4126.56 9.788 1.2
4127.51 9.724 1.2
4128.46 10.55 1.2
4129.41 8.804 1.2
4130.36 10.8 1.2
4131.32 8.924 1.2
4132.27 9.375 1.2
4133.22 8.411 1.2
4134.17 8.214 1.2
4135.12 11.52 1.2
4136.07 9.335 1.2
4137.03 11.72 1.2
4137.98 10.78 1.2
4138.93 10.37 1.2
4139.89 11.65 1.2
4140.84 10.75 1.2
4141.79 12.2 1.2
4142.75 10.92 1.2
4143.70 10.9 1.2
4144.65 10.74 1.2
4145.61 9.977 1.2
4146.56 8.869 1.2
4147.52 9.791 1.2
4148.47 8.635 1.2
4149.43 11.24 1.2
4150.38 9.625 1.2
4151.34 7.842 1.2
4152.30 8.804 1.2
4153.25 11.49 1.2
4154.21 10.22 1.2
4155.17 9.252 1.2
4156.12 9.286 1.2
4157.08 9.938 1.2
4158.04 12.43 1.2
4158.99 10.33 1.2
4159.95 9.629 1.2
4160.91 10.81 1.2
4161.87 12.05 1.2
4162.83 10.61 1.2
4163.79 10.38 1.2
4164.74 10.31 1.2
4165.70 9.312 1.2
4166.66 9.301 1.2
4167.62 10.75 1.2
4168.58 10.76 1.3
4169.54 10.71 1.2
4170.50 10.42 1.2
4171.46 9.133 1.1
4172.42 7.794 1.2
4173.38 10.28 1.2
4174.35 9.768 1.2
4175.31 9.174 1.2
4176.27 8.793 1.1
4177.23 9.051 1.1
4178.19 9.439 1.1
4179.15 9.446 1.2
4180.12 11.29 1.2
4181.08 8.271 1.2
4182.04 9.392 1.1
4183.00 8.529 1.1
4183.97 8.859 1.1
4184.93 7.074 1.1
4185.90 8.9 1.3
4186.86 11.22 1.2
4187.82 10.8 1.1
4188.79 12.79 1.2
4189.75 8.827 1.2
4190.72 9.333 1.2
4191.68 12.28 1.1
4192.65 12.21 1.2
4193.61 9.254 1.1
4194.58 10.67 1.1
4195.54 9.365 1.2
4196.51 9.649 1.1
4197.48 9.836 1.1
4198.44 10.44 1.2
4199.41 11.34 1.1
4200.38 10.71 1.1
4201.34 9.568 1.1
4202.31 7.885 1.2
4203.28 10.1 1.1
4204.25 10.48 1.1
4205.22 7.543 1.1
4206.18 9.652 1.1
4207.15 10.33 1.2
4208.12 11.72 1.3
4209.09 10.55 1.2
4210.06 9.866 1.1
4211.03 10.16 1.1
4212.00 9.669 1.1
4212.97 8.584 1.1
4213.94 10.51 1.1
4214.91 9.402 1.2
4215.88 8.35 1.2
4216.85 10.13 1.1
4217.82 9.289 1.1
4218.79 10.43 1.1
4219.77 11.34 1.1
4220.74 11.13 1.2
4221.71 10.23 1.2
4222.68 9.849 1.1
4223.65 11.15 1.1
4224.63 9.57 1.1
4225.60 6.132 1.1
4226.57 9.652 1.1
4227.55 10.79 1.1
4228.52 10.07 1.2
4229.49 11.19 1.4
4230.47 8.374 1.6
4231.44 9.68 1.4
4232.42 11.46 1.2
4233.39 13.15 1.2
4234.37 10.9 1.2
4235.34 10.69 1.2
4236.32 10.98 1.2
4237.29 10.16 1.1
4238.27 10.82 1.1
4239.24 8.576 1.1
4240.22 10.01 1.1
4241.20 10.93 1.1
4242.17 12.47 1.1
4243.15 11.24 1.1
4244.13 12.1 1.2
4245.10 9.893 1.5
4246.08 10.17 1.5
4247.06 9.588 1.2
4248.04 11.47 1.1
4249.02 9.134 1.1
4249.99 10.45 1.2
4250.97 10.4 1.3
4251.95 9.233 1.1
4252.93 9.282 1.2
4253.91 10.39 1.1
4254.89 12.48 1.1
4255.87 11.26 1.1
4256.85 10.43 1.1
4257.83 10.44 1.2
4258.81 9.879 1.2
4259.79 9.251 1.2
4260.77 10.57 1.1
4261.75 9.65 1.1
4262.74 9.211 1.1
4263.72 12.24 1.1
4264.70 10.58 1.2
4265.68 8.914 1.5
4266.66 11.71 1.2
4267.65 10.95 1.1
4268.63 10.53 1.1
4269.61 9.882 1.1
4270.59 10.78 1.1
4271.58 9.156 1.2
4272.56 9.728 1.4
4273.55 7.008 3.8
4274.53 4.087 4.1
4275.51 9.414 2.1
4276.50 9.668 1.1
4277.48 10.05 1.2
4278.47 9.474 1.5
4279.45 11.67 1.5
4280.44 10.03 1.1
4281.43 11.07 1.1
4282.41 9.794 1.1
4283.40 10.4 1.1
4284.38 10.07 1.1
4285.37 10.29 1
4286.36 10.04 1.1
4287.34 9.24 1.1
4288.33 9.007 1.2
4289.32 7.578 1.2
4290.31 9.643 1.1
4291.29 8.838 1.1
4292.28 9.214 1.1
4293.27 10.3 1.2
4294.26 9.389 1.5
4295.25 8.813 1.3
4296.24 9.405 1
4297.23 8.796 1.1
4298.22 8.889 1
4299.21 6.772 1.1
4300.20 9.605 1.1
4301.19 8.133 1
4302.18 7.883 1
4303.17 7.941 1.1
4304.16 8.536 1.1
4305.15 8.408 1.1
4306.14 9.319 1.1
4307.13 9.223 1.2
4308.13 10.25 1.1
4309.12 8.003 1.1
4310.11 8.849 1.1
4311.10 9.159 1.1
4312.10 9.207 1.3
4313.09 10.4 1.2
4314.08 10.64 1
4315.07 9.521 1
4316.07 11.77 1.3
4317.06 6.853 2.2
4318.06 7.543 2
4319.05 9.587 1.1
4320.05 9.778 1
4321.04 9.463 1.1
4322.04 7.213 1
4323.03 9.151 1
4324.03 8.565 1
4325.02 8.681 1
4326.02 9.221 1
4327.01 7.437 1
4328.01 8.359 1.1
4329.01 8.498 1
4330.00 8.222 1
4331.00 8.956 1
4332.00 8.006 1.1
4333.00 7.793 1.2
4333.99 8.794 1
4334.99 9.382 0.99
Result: -0.14 mag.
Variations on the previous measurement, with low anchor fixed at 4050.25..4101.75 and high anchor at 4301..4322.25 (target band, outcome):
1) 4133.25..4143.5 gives -0.16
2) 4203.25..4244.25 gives -0.13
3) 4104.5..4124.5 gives 0.12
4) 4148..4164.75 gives -0.11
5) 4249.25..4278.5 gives -0.10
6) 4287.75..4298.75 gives 0.00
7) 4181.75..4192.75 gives -0.09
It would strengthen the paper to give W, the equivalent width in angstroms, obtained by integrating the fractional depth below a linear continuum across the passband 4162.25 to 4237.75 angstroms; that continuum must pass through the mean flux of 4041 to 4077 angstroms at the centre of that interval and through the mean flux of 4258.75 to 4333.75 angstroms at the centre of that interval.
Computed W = -3.3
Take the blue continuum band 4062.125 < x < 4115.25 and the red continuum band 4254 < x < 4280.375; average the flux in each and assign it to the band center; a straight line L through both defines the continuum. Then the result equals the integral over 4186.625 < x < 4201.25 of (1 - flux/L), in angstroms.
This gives -1.8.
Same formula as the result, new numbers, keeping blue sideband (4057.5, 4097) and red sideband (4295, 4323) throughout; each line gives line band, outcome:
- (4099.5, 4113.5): 3.5 angstroms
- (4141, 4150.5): -1.2 angstroms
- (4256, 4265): -1.3 angstroms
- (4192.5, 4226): -2.9 angstroms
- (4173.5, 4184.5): -0.2 angstroms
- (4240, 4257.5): -3.1 angstroms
